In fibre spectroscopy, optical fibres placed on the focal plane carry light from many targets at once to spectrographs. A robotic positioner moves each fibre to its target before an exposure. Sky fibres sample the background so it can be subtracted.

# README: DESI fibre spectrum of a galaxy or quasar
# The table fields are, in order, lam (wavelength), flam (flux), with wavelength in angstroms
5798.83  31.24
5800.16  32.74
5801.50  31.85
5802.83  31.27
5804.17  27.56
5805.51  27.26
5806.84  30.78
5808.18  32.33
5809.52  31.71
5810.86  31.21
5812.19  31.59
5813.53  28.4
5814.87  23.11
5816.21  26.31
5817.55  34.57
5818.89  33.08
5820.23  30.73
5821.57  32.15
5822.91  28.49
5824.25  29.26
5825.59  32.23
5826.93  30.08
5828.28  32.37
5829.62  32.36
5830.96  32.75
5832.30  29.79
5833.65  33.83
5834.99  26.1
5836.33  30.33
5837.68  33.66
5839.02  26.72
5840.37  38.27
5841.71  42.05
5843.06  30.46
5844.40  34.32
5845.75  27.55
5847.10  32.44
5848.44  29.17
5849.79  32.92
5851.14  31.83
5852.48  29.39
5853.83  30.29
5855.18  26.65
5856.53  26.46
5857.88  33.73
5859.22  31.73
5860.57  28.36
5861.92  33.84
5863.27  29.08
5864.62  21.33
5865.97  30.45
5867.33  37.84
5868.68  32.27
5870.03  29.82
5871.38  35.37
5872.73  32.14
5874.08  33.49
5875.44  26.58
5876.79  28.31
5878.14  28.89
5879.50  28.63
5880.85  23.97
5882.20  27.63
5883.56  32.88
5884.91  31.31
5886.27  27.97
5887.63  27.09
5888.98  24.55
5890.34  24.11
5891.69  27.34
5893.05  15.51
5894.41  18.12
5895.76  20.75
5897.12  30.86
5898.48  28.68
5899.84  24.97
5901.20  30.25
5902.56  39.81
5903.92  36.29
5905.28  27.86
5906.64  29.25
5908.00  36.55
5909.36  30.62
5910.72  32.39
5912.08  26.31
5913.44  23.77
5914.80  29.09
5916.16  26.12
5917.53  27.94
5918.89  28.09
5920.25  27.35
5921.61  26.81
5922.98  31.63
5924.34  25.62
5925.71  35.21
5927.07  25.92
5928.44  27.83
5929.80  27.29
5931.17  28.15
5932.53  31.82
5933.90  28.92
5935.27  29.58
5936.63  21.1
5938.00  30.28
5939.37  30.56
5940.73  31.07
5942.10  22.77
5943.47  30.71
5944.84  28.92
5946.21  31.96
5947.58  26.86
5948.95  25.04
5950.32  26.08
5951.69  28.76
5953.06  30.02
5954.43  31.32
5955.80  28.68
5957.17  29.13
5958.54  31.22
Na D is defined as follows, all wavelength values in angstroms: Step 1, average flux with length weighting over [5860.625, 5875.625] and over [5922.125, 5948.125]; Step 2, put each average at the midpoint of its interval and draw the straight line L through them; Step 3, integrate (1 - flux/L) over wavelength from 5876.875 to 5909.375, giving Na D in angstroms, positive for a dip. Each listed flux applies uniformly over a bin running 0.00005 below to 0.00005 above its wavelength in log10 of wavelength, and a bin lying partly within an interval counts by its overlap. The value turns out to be 2.3 angstroms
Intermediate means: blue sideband 31.1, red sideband 28.7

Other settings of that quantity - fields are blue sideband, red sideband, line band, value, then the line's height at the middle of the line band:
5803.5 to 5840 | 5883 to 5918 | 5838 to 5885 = -2.46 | 29.2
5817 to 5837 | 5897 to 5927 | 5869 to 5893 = 1.37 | 30.2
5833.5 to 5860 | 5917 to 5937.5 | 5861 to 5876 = -0.29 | 30.5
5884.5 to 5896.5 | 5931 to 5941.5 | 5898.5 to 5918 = -3.18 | 25.9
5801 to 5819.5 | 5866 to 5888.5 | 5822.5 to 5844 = -1.26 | 30.1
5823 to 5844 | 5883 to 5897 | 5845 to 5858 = -0.06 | 29.8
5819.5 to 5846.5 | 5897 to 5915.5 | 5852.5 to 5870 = 0.60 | 31.2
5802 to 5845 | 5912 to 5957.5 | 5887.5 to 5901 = 2.31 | 29.3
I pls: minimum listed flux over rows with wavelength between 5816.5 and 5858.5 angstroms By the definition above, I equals 26.1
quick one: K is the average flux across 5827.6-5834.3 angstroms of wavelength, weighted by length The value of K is 32.2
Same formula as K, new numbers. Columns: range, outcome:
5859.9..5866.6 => 28.6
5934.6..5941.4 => 28.5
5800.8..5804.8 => 30.3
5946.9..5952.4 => 26.7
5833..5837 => 30.1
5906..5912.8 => 31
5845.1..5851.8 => 30.8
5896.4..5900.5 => 28.1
